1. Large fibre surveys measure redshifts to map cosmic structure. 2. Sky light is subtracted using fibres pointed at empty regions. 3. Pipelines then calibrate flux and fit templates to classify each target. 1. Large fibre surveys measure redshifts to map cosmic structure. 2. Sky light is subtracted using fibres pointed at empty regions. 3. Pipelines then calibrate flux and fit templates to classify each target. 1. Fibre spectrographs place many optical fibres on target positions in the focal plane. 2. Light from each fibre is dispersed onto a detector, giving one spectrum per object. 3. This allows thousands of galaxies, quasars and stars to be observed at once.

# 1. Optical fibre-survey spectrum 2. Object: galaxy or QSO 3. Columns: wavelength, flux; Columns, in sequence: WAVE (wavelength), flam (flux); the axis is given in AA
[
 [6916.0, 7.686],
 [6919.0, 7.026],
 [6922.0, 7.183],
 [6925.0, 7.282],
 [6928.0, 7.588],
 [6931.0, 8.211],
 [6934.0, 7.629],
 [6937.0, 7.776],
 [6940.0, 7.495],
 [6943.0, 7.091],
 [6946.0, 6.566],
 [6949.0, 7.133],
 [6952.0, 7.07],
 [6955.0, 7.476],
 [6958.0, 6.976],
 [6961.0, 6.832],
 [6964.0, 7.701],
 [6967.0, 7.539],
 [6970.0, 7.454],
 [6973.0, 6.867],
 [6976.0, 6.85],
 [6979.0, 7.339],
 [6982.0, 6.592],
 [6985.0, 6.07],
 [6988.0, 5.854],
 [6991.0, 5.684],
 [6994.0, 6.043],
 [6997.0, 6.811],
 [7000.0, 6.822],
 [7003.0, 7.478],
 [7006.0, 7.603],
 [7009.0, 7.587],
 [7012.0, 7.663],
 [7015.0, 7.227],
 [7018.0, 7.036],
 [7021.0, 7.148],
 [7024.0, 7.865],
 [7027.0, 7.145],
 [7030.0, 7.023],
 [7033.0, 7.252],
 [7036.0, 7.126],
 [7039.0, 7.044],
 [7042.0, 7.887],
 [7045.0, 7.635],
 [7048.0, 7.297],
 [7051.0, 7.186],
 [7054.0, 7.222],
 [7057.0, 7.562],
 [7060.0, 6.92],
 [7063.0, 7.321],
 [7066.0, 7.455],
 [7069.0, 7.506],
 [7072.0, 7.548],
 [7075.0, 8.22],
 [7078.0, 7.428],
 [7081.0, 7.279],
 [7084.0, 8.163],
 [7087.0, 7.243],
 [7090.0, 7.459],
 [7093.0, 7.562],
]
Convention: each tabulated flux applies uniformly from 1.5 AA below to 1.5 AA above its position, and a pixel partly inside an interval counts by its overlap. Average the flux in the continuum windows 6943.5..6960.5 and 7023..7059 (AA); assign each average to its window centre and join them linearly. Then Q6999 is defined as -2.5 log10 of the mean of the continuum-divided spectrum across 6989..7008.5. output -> 0.07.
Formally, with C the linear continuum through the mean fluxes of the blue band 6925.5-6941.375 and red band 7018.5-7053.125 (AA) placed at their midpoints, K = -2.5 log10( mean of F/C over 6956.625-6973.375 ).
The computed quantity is 0.05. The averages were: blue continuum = 7.71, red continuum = 7.32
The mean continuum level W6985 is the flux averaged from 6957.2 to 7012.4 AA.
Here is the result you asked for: 6.92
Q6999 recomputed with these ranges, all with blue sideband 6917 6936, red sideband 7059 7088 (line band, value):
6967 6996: 0.14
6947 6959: 0.05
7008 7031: 0.03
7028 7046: 0.03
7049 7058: 0.03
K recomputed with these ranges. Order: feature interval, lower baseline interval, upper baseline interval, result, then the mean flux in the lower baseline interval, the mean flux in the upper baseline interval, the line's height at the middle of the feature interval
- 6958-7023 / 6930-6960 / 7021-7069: 0.054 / 7.32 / 7.33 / 7.32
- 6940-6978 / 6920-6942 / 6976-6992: -0.033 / 7.57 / 6.38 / 6.94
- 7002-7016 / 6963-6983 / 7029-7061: -0.041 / 7.19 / 7.3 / 7.25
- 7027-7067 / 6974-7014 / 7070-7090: 0.003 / 6.81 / 7.63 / 7.31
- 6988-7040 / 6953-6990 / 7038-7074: 0.018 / 6.95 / 7.4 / 7.17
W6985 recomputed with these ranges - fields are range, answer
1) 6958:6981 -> 7.2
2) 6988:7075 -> 7.21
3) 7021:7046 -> 7.35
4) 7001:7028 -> 7.41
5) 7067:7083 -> 7.61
